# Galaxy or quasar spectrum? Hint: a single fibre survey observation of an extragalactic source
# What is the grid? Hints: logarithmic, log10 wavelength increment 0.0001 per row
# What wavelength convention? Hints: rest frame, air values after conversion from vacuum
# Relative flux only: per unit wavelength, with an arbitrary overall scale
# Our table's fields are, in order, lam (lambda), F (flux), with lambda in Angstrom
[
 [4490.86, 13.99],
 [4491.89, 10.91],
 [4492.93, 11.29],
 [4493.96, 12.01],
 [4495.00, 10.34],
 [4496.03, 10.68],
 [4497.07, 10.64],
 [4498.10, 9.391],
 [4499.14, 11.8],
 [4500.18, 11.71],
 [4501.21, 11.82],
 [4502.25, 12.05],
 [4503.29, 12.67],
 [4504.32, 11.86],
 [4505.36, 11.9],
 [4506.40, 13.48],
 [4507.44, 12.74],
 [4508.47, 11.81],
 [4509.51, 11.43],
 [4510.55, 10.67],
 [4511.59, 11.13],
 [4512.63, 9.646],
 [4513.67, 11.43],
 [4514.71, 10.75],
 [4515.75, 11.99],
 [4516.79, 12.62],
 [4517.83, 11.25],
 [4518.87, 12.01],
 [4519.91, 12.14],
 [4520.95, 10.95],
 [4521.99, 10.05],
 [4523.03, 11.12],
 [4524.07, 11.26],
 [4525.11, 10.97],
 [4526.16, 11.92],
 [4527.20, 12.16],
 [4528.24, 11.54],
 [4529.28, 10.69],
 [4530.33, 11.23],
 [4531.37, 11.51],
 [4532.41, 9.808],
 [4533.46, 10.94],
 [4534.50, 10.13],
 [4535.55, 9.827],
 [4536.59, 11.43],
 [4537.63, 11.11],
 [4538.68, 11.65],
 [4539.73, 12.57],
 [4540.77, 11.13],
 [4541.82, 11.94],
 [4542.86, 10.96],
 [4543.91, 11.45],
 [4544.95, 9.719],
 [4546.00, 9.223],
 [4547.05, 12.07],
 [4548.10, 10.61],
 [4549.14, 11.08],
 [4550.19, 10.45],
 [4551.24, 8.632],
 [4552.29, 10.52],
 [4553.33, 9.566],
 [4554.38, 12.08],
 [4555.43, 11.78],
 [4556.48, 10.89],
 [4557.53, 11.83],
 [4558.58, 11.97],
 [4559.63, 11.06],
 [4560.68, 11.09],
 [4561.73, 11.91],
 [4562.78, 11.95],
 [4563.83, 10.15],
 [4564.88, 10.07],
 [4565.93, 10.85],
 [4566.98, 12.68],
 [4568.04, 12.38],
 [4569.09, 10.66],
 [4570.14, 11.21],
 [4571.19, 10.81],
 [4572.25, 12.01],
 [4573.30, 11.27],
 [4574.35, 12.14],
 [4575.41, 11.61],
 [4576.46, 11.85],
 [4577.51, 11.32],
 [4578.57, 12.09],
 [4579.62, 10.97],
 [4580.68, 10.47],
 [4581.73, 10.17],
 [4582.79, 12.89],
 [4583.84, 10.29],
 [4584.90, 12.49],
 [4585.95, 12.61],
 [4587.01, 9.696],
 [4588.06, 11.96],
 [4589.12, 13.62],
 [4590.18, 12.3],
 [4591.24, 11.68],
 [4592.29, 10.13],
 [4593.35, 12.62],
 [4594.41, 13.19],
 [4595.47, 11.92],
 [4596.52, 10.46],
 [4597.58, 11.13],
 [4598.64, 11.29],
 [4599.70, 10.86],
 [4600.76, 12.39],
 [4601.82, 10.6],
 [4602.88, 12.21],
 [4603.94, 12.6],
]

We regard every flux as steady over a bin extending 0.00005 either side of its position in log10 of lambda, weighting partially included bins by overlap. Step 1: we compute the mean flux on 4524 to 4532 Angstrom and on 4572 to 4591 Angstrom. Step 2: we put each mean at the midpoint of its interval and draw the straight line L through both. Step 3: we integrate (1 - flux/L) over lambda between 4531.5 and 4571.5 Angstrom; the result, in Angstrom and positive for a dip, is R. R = 1.73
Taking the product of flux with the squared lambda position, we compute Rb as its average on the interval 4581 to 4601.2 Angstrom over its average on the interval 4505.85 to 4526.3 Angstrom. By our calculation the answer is 1.05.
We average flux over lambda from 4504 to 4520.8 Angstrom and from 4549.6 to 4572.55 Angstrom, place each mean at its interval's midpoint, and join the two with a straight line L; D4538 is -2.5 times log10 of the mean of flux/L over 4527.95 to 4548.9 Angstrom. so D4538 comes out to 0.038 mag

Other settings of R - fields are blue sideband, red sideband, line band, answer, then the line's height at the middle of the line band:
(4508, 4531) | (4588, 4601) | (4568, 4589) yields 0.40 Angstrom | 11.7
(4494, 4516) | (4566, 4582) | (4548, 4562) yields 0.59 Angstrom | 11.4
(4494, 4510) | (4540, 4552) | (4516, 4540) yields -0.37 Angstrom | 11.1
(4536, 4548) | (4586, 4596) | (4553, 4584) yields 0.61 Angstrom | 11.6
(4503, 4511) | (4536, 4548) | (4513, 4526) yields 0.42 Angstrom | 11.8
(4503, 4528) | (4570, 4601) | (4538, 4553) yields 0.95 Angstrom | 11.6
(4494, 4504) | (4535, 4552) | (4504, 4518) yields -0.57 Angstrom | 11.2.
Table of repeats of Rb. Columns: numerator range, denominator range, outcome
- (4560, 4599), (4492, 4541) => 1.04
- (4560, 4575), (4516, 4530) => 1.01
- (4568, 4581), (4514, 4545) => 1.04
